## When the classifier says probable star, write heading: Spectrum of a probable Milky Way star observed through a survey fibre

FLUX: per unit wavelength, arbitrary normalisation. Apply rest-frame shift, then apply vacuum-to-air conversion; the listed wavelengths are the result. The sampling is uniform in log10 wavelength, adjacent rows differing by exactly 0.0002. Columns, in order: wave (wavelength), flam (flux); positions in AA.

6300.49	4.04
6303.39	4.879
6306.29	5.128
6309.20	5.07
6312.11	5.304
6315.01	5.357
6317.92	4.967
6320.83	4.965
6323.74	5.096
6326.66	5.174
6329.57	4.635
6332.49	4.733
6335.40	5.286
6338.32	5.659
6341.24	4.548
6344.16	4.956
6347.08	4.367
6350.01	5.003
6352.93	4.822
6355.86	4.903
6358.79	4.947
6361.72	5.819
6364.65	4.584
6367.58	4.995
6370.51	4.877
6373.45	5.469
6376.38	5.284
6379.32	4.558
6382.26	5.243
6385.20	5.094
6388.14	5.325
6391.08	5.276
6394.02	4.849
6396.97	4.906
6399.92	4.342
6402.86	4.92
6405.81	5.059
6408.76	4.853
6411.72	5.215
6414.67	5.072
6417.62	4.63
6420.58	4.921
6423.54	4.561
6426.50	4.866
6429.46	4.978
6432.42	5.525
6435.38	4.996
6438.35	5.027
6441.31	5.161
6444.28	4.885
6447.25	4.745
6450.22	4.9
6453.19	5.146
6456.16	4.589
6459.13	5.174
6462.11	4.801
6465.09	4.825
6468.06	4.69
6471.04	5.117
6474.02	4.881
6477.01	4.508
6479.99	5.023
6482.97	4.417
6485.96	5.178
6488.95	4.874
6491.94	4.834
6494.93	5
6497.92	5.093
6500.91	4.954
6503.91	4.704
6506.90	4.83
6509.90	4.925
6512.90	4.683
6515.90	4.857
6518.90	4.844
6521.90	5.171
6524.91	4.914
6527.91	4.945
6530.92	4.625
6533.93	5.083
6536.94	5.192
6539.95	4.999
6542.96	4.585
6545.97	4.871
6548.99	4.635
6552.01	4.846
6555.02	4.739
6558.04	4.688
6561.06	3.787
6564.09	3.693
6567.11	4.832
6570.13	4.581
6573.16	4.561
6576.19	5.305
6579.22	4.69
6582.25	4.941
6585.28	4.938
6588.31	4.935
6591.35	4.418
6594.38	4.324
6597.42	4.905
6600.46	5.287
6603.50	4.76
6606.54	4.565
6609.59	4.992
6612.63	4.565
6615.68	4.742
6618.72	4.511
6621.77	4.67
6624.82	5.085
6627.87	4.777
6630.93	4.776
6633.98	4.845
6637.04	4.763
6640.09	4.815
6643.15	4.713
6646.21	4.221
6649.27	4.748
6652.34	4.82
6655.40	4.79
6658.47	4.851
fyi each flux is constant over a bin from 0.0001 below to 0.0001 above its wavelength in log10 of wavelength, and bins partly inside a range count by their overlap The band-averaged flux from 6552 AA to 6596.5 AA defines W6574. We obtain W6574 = 4.62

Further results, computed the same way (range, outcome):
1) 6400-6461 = 4.95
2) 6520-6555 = 4.89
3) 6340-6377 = 4.96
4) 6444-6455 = 4.91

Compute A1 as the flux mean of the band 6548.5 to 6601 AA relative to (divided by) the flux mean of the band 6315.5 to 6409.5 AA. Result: 0.9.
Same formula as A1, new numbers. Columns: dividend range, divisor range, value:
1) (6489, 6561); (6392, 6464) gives 0.98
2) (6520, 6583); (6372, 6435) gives 0.95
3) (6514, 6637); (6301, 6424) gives 0.95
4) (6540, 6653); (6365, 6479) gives 0.95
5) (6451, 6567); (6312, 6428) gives 0.97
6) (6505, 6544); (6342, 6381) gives 0.99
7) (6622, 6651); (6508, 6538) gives 0.96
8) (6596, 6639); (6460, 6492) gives 0.99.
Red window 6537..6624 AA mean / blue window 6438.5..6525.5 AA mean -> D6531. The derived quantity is 0.96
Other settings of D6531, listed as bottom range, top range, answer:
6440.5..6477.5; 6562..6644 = 0.97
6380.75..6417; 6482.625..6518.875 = 0.97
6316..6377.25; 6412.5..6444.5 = 0.99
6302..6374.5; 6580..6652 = 0.95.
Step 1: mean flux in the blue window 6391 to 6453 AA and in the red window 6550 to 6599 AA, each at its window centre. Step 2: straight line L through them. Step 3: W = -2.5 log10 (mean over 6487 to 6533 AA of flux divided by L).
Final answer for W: -0.03 mag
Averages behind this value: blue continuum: 4.93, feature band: 4.89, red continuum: 4.64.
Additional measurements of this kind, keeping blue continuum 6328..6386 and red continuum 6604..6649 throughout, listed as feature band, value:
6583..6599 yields 0.01 mag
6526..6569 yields 0.03 mag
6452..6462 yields -0.01 mag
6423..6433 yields -0.01 mag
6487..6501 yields -0.02 mag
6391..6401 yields 0.03 mag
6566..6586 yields -0.01 mag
